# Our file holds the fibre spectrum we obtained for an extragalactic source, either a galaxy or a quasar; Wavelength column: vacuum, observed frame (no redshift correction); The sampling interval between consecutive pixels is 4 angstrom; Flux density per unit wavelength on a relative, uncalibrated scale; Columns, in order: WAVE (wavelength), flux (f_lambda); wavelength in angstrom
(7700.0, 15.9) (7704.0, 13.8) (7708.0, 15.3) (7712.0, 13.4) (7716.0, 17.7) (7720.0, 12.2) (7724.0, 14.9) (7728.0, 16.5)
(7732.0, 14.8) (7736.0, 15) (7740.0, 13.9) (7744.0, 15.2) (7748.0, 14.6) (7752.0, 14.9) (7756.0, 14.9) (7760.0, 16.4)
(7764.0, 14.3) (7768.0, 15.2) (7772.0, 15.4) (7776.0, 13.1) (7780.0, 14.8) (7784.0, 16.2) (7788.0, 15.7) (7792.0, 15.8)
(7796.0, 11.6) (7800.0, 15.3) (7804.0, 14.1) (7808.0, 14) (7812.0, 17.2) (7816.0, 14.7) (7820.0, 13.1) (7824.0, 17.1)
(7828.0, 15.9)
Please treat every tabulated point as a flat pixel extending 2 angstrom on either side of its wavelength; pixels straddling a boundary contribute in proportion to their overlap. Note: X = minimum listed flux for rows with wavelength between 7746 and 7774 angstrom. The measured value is 14.3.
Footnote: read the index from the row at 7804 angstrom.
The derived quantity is 14.1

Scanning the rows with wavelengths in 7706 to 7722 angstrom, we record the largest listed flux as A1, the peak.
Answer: 17.7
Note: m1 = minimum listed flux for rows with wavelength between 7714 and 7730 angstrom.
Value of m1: 12.2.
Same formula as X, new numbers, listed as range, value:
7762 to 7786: 13.1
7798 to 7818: 14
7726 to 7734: 14.8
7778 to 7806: 11.6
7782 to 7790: 15.7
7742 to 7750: 14.6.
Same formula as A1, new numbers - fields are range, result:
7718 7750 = 16.5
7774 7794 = 16.2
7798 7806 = 15.3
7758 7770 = 16.4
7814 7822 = 14.7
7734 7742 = 15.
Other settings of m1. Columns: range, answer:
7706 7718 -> 13.4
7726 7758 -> 13.9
